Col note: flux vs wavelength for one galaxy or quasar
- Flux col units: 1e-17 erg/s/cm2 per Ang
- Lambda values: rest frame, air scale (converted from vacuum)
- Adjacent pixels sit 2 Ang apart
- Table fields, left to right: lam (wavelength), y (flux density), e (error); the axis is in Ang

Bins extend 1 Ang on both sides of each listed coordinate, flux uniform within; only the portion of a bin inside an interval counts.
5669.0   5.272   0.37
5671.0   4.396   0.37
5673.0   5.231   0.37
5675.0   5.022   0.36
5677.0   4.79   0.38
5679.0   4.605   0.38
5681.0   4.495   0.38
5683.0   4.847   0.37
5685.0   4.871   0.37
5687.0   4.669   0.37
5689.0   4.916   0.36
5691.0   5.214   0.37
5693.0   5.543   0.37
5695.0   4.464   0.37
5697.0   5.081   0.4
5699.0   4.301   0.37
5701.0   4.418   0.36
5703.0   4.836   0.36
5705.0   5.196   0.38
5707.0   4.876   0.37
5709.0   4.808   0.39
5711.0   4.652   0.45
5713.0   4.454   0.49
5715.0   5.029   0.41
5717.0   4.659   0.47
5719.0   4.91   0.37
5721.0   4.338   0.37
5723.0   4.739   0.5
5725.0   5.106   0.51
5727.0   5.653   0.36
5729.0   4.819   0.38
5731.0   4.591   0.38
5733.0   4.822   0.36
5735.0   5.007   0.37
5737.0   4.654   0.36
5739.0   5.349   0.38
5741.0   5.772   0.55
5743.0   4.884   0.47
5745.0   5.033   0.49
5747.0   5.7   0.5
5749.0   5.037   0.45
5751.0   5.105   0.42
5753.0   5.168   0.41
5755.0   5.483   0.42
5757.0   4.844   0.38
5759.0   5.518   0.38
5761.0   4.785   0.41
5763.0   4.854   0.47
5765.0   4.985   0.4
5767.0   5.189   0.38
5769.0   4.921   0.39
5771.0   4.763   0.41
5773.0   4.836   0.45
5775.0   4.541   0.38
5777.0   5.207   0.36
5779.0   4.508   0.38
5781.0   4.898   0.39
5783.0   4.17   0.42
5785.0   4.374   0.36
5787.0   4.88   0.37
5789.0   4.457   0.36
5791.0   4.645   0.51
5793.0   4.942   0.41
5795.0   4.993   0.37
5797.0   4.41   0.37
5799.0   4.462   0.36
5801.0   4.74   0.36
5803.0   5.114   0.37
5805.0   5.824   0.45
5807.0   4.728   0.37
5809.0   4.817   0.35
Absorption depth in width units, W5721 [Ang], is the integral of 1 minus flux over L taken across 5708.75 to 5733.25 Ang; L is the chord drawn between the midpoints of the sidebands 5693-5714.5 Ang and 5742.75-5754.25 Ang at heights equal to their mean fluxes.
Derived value 0.5 Ang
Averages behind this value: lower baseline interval 4.75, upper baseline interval 5.18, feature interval 4.81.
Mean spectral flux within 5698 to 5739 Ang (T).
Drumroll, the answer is 4.81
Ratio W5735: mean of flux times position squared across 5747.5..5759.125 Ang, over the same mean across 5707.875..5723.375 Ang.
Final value 1.12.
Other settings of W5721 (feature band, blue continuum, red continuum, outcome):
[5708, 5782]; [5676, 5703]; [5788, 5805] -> -2.7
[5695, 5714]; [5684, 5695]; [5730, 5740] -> 0.9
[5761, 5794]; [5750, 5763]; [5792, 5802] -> 1.0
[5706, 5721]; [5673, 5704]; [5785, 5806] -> 0.2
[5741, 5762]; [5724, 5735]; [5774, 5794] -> -1.4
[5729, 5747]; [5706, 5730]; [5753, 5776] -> -0.5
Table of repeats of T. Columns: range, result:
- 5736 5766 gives 5.14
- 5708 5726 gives 4.74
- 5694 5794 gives 4.89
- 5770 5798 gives 4.69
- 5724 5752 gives 5.11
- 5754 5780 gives 4.96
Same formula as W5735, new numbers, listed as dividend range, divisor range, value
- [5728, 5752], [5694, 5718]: 1.08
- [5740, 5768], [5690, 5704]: 1.09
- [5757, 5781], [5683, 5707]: 1.04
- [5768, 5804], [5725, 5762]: 0.93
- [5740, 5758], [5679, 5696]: 1.10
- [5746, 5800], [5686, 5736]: 1.03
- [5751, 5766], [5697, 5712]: 1.09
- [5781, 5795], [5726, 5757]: 0.92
